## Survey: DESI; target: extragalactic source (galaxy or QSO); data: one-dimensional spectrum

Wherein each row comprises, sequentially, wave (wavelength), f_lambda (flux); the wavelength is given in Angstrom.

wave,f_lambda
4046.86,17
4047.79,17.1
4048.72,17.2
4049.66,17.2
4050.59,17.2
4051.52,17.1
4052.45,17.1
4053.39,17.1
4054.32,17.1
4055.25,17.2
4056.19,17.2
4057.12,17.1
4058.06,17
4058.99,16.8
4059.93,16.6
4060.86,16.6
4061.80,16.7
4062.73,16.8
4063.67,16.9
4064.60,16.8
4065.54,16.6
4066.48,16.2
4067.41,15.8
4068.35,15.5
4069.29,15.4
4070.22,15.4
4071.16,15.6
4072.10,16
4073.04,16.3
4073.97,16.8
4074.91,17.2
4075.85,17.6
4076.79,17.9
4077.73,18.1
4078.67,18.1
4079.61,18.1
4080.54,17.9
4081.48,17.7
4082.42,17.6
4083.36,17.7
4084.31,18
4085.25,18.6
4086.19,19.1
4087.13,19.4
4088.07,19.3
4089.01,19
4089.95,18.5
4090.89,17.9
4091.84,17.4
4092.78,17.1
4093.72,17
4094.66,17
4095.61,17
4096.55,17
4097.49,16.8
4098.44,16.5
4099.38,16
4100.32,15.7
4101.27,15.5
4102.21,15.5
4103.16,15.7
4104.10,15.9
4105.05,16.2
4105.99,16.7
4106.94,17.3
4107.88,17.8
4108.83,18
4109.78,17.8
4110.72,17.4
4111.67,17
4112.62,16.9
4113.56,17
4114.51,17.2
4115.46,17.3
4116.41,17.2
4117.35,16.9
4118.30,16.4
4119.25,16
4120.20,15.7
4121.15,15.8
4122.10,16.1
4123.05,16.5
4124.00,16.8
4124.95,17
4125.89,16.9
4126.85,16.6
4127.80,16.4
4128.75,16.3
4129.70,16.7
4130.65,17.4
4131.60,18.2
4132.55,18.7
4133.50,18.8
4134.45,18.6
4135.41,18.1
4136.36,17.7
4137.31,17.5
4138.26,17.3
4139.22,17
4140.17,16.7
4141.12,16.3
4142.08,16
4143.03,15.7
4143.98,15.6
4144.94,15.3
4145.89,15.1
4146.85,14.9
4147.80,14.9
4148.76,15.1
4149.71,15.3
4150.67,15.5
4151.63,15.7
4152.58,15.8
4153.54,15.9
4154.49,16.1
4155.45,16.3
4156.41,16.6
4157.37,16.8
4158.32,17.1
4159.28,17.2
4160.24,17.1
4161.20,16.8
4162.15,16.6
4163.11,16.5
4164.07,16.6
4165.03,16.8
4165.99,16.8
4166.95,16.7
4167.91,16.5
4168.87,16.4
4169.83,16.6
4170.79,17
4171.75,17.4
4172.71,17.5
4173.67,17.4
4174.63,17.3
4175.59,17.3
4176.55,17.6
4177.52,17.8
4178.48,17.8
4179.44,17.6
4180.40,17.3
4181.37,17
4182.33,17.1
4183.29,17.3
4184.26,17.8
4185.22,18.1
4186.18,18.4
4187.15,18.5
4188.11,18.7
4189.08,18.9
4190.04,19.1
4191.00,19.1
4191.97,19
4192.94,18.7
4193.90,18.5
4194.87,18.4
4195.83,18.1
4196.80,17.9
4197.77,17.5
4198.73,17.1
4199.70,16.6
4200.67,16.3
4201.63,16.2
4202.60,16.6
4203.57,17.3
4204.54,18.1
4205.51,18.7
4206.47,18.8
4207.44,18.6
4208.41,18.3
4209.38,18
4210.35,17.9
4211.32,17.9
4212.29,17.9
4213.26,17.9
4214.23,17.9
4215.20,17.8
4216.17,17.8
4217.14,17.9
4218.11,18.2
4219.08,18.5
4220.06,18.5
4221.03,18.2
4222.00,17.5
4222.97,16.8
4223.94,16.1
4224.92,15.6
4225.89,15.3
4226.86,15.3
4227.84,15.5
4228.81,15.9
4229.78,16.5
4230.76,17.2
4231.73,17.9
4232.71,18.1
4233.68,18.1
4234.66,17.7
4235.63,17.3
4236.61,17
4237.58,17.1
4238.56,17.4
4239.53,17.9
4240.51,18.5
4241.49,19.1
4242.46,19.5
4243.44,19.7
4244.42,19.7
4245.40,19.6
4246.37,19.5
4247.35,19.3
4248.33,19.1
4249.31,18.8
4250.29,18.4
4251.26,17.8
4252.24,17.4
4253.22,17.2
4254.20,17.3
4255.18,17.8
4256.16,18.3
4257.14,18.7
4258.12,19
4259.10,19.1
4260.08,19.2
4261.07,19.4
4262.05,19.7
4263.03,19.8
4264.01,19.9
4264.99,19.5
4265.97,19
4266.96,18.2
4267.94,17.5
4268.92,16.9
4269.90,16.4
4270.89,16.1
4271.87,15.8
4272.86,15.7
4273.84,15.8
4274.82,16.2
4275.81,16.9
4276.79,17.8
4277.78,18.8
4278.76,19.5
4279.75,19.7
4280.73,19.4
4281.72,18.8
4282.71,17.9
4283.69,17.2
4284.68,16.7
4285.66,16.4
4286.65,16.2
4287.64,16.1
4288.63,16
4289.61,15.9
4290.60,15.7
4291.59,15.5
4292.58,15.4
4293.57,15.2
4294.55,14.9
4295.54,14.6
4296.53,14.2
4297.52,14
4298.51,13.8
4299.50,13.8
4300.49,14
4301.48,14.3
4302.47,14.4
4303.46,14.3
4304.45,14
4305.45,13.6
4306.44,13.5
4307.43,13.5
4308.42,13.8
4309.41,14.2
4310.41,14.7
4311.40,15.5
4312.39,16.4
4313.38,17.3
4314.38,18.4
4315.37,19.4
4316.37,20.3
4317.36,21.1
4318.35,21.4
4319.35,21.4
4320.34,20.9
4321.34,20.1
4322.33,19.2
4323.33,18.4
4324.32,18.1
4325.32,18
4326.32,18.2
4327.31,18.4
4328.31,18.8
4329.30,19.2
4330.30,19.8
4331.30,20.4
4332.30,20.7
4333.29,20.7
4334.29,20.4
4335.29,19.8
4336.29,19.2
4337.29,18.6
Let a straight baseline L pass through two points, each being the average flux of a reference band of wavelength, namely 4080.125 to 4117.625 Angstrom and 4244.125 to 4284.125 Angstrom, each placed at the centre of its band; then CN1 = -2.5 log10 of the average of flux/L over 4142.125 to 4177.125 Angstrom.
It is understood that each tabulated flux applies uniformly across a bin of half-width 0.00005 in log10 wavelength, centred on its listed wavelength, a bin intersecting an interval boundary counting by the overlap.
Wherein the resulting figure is 0.08 mag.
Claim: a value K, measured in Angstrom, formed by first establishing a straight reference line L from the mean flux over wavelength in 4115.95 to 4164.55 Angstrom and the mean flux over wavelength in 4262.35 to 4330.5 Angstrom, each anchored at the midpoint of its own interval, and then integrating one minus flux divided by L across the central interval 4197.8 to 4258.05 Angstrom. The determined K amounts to -3.5 Angstrom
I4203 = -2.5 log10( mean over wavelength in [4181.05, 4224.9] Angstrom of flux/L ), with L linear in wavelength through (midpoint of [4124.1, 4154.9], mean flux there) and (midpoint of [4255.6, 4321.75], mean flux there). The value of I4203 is -0.07 mag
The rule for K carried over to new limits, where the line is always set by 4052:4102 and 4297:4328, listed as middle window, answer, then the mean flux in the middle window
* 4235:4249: -1.5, 18.6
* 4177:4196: -1.4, 18.2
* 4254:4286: -2.3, 18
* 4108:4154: 1.0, 16.7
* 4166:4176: 0.0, 17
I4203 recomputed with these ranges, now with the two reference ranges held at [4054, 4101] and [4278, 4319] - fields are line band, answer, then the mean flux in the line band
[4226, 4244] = -0.07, 17.5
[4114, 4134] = 0.00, 16.9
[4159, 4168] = 0.00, 16.8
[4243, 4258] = -0.14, 18.6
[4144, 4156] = 0.09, 15.5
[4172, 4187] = -0.06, 17.6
